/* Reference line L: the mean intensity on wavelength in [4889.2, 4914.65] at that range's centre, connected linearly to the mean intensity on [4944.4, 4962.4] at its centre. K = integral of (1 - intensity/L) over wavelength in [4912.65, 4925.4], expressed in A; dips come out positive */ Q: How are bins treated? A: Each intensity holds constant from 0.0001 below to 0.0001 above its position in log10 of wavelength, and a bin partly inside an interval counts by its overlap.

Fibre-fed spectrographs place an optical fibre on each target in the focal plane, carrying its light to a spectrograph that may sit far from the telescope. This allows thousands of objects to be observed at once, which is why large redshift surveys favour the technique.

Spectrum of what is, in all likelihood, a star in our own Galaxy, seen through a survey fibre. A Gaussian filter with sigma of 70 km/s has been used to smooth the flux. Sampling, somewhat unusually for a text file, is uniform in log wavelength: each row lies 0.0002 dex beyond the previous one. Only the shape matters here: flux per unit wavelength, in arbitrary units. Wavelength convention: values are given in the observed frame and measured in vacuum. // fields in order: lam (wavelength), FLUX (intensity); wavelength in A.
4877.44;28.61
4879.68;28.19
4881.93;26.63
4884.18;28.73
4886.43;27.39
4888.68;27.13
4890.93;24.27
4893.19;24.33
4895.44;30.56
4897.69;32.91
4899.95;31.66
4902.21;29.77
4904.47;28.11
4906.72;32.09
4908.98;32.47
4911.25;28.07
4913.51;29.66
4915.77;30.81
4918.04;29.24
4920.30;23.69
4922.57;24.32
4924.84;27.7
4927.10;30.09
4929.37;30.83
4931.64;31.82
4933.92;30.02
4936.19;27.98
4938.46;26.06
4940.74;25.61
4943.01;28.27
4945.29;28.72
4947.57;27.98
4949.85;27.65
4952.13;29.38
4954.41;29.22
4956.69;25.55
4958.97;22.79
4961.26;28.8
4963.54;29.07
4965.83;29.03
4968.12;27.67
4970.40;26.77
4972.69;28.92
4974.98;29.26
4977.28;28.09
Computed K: 0.6 A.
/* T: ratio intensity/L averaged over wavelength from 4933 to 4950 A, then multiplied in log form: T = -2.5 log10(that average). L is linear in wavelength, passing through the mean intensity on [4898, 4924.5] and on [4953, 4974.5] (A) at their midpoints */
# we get 0.02 mag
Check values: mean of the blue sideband 29.1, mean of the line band 27.8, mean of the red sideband 27.6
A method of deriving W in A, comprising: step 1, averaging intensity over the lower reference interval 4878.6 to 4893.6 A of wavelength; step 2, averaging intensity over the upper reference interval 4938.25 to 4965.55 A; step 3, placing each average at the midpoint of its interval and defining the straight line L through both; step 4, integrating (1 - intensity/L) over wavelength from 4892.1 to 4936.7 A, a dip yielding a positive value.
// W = -3.7 A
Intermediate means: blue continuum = 26.8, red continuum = 27.5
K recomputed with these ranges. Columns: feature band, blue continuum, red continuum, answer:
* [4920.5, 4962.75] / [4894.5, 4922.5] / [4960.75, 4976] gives 1.73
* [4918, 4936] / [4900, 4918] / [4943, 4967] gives 0.52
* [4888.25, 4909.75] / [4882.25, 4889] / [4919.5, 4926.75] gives -1.87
